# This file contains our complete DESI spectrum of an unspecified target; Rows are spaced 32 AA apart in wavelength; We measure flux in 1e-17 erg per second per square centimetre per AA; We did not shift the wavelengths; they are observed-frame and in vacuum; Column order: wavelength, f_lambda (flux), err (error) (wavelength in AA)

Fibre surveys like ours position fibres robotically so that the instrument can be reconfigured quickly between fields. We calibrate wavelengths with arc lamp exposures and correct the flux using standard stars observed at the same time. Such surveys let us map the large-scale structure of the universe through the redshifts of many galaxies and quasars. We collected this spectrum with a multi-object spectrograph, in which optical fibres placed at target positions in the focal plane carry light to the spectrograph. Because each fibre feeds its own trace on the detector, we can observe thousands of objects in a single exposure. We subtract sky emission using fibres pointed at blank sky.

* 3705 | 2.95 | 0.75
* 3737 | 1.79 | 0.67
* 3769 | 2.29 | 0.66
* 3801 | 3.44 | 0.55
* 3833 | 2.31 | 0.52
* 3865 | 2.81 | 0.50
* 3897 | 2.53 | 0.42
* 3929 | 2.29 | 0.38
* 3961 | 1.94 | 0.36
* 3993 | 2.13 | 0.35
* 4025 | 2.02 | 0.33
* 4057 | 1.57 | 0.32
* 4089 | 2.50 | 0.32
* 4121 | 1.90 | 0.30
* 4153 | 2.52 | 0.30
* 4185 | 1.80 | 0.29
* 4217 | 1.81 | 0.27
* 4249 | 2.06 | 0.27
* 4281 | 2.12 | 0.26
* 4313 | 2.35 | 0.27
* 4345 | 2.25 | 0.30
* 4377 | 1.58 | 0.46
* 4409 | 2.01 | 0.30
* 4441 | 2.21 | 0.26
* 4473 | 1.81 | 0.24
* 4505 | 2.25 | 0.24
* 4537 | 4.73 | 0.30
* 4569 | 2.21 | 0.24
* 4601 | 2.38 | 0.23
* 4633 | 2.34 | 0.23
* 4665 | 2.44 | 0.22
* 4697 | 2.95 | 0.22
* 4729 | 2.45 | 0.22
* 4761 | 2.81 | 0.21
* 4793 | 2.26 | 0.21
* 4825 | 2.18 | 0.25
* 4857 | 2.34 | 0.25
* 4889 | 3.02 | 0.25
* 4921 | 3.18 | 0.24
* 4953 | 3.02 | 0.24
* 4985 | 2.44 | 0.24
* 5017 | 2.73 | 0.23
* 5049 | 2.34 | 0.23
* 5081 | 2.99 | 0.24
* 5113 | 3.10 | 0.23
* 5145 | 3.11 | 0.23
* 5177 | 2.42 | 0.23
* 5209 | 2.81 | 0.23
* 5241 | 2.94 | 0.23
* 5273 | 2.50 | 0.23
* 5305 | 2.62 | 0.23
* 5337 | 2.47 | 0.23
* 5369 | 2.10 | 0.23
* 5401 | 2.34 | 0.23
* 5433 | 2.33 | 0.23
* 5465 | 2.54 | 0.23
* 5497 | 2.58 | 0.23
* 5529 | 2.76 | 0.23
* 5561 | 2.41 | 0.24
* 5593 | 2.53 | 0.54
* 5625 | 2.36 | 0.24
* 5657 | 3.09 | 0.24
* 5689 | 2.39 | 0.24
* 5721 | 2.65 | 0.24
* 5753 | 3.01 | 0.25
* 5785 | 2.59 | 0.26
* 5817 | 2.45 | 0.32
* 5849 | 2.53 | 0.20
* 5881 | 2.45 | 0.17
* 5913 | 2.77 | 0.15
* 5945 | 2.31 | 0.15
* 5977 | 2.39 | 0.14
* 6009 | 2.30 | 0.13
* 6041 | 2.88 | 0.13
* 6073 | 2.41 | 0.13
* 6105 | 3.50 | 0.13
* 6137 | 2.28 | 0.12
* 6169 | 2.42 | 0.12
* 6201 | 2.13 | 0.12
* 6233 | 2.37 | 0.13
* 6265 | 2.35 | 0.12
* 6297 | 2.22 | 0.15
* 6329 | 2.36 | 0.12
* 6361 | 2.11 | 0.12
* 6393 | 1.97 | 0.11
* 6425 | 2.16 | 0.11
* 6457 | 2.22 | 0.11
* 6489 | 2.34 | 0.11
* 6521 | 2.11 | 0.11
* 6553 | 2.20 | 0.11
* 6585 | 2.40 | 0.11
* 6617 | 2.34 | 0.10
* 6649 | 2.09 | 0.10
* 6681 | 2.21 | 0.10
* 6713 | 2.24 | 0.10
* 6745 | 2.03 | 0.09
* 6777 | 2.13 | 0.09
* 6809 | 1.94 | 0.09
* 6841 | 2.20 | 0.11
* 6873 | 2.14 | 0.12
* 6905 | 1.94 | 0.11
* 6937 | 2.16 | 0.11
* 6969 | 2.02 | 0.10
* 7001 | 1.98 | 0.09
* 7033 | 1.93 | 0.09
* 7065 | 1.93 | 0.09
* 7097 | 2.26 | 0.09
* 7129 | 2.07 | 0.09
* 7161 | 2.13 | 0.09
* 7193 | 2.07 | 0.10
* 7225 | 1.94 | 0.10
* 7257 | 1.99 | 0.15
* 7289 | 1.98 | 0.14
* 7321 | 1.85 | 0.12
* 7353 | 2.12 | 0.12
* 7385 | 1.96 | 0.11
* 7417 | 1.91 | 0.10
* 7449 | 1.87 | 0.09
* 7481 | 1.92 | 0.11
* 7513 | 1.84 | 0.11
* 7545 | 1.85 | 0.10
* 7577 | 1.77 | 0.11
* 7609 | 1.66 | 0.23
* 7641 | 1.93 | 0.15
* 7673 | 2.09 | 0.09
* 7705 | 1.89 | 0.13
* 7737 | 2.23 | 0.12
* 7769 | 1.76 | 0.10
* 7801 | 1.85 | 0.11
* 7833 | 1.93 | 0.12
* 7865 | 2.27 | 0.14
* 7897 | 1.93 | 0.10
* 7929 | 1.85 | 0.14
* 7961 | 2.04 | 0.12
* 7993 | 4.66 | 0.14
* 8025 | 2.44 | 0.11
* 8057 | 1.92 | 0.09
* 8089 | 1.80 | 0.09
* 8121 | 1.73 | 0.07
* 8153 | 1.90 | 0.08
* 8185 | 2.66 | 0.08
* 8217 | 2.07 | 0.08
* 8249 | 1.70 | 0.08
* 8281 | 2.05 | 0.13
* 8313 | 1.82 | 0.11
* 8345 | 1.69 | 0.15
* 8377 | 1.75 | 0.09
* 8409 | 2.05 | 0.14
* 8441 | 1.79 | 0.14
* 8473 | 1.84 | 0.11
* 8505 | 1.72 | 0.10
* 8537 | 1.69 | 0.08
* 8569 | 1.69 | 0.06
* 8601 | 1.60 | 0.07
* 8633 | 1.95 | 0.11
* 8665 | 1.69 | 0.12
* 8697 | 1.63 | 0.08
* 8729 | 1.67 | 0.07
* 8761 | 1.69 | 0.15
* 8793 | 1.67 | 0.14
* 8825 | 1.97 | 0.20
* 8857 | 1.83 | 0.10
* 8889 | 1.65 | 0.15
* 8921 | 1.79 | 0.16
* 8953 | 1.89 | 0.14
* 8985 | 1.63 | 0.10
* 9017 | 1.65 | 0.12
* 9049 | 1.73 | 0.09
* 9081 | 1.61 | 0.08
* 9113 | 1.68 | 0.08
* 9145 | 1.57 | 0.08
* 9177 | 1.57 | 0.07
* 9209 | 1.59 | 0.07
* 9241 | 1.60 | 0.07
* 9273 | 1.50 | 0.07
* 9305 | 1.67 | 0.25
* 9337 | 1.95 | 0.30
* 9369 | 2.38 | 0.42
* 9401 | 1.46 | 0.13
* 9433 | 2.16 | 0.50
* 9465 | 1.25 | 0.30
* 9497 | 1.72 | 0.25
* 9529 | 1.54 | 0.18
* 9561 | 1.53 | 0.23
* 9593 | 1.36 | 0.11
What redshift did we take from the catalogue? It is 0.218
